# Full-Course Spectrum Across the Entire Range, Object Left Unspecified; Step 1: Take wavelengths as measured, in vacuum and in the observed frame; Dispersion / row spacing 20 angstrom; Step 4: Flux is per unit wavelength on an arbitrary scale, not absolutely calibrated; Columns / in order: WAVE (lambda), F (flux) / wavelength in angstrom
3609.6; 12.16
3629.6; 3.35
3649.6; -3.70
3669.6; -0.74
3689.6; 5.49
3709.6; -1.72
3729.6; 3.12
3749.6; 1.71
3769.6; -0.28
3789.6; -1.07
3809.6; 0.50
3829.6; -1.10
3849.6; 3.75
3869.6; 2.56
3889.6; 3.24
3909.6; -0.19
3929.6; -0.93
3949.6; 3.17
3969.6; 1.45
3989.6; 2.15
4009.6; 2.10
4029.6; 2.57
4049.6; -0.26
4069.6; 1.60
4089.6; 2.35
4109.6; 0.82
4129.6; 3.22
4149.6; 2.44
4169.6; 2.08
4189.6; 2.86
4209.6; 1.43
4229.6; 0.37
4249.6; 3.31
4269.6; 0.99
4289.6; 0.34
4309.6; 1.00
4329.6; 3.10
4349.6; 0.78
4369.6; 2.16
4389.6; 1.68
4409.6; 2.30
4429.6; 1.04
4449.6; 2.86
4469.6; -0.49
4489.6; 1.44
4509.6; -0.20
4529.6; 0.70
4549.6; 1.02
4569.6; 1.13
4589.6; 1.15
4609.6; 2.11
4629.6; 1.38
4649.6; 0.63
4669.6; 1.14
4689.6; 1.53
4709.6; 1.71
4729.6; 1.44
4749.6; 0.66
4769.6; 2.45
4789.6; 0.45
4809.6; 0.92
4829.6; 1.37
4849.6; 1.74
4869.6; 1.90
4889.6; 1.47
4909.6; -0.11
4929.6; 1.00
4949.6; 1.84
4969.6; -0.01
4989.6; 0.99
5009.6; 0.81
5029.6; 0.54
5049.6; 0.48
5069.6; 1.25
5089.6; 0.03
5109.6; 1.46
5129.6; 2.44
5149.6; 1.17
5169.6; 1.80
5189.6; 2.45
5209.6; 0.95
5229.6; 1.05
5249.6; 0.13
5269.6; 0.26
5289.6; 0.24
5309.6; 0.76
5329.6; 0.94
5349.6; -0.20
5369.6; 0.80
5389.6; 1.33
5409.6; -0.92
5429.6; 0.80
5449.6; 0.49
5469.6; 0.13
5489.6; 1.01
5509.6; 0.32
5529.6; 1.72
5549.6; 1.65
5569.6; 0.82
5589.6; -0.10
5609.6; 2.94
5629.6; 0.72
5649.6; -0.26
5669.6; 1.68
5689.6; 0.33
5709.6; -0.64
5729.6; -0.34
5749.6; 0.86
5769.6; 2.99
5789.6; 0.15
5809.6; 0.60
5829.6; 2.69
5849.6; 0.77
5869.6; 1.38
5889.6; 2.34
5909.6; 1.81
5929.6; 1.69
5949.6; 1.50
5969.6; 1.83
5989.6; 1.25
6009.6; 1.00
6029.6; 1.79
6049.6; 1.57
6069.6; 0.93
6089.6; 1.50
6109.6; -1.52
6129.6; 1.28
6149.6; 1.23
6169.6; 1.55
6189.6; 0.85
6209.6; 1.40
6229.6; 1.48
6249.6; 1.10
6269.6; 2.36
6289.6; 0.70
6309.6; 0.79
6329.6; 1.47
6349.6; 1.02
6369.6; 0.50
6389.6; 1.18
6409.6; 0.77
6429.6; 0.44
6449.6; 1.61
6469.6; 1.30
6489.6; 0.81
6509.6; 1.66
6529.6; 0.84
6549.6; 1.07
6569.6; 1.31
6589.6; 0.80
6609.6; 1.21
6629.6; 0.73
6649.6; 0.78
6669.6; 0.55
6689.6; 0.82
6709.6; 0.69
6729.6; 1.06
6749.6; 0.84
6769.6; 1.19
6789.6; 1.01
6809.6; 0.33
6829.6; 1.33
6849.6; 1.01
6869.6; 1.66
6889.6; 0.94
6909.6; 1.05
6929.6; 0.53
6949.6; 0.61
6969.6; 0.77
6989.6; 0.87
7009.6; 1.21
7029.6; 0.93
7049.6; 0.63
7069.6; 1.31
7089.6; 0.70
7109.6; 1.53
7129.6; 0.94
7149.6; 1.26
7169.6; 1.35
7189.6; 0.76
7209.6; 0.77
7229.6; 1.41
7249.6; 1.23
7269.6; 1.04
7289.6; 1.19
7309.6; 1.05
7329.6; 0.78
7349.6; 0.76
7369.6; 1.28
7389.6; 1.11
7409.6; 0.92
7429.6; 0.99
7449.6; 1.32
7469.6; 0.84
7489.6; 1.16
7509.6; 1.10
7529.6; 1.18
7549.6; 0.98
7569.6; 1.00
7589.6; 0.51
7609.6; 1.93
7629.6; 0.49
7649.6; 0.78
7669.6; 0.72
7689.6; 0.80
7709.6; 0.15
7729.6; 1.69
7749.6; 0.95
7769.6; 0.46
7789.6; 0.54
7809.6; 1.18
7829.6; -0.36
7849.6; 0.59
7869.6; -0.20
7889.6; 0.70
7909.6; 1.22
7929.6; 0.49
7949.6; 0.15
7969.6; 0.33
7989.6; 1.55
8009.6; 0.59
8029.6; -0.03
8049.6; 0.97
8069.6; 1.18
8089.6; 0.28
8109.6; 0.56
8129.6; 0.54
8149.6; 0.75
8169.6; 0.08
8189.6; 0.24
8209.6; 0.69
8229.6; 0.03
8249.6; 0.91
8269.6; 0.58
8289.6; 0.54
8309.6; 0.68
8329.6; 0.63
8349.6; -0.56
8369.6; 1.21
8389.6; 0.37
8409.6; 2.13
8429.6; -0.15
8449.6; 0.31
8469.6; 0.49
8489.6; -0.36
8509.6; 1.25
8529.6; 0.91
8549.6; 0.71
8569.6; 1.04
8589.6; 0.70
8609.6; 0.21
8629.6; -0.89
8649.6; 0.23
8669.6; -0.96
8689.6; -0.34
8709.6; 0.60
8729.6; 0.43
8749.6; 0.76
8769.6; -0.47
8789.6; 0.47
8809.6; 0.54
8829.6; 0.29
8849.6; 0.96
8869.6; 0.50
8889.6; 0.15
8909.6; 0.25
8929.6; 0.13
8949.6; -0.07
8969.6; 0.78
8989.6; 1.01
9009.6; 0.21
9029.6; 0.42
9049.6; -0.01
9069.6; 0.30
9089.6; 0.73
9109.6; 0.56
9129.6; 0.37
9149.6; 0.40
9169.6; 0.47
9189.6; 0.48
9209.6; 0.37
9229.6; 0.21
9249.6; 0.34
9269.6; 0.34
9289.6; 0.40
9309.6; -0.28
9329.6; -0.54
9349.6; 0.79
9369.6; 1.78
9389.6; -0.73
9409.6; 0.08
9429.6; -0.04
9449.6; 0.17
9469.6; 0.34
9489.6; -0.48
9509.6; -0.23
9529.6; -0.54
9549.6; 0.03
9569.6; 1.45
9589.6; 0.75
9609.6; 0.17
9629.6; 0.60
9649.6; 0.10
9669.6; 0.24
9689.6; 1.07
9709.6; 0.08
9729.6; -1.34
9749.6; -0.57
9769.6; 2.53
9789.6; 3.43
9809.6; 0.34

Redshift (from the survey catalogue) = 1.62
